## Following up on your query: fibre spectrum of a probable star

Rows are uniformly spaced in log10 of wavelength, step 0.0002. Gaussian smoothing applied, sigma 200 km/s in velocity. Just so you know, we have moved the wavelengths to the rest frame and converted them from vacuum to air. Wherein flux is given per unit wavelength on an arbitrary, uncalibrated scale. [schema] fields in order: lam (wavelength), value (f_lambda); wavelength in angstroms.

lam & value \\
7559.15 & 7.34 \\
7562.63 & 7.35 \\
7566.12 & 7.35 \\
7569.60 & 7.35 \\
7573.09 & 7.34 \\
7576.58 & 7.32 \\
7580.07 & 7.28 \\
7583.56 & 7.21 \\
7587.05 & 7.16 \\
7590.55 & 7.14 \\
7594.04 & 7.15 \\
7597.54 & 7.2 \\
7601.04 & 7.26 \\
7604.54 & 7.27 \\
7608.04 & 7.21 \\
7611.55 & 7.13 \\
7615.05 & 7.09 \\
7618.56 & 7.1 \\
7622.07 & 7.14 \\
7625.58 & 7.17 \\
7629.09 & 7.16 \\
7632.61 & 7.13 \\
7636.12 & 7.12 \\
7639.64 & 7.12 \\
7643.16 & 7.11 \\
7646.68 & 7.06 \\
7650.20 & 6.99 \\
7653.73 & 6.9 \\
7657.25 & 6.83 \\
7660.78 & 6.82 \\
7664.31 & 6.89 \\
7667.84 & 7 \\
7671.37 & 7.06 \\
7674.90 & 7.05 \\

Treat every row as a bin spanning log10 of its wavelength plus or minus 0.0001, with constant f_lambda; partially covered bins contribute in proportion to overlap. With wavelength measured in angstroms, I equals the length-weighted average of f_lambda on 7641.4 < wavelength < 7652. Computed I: 7.05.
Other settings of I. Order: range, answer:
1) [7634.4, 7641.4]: 7.12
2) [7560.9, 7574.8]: 7.35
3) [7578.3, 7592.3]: 7.2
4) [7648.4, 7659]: 6.91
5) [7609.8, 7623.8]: 7.12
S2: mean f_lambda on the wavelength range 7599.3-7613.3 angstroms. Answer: 7.22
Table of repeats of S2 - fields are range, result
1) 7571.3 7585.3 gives 7.29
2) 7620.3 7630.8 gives 7.16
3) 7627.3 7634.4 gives 7.15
